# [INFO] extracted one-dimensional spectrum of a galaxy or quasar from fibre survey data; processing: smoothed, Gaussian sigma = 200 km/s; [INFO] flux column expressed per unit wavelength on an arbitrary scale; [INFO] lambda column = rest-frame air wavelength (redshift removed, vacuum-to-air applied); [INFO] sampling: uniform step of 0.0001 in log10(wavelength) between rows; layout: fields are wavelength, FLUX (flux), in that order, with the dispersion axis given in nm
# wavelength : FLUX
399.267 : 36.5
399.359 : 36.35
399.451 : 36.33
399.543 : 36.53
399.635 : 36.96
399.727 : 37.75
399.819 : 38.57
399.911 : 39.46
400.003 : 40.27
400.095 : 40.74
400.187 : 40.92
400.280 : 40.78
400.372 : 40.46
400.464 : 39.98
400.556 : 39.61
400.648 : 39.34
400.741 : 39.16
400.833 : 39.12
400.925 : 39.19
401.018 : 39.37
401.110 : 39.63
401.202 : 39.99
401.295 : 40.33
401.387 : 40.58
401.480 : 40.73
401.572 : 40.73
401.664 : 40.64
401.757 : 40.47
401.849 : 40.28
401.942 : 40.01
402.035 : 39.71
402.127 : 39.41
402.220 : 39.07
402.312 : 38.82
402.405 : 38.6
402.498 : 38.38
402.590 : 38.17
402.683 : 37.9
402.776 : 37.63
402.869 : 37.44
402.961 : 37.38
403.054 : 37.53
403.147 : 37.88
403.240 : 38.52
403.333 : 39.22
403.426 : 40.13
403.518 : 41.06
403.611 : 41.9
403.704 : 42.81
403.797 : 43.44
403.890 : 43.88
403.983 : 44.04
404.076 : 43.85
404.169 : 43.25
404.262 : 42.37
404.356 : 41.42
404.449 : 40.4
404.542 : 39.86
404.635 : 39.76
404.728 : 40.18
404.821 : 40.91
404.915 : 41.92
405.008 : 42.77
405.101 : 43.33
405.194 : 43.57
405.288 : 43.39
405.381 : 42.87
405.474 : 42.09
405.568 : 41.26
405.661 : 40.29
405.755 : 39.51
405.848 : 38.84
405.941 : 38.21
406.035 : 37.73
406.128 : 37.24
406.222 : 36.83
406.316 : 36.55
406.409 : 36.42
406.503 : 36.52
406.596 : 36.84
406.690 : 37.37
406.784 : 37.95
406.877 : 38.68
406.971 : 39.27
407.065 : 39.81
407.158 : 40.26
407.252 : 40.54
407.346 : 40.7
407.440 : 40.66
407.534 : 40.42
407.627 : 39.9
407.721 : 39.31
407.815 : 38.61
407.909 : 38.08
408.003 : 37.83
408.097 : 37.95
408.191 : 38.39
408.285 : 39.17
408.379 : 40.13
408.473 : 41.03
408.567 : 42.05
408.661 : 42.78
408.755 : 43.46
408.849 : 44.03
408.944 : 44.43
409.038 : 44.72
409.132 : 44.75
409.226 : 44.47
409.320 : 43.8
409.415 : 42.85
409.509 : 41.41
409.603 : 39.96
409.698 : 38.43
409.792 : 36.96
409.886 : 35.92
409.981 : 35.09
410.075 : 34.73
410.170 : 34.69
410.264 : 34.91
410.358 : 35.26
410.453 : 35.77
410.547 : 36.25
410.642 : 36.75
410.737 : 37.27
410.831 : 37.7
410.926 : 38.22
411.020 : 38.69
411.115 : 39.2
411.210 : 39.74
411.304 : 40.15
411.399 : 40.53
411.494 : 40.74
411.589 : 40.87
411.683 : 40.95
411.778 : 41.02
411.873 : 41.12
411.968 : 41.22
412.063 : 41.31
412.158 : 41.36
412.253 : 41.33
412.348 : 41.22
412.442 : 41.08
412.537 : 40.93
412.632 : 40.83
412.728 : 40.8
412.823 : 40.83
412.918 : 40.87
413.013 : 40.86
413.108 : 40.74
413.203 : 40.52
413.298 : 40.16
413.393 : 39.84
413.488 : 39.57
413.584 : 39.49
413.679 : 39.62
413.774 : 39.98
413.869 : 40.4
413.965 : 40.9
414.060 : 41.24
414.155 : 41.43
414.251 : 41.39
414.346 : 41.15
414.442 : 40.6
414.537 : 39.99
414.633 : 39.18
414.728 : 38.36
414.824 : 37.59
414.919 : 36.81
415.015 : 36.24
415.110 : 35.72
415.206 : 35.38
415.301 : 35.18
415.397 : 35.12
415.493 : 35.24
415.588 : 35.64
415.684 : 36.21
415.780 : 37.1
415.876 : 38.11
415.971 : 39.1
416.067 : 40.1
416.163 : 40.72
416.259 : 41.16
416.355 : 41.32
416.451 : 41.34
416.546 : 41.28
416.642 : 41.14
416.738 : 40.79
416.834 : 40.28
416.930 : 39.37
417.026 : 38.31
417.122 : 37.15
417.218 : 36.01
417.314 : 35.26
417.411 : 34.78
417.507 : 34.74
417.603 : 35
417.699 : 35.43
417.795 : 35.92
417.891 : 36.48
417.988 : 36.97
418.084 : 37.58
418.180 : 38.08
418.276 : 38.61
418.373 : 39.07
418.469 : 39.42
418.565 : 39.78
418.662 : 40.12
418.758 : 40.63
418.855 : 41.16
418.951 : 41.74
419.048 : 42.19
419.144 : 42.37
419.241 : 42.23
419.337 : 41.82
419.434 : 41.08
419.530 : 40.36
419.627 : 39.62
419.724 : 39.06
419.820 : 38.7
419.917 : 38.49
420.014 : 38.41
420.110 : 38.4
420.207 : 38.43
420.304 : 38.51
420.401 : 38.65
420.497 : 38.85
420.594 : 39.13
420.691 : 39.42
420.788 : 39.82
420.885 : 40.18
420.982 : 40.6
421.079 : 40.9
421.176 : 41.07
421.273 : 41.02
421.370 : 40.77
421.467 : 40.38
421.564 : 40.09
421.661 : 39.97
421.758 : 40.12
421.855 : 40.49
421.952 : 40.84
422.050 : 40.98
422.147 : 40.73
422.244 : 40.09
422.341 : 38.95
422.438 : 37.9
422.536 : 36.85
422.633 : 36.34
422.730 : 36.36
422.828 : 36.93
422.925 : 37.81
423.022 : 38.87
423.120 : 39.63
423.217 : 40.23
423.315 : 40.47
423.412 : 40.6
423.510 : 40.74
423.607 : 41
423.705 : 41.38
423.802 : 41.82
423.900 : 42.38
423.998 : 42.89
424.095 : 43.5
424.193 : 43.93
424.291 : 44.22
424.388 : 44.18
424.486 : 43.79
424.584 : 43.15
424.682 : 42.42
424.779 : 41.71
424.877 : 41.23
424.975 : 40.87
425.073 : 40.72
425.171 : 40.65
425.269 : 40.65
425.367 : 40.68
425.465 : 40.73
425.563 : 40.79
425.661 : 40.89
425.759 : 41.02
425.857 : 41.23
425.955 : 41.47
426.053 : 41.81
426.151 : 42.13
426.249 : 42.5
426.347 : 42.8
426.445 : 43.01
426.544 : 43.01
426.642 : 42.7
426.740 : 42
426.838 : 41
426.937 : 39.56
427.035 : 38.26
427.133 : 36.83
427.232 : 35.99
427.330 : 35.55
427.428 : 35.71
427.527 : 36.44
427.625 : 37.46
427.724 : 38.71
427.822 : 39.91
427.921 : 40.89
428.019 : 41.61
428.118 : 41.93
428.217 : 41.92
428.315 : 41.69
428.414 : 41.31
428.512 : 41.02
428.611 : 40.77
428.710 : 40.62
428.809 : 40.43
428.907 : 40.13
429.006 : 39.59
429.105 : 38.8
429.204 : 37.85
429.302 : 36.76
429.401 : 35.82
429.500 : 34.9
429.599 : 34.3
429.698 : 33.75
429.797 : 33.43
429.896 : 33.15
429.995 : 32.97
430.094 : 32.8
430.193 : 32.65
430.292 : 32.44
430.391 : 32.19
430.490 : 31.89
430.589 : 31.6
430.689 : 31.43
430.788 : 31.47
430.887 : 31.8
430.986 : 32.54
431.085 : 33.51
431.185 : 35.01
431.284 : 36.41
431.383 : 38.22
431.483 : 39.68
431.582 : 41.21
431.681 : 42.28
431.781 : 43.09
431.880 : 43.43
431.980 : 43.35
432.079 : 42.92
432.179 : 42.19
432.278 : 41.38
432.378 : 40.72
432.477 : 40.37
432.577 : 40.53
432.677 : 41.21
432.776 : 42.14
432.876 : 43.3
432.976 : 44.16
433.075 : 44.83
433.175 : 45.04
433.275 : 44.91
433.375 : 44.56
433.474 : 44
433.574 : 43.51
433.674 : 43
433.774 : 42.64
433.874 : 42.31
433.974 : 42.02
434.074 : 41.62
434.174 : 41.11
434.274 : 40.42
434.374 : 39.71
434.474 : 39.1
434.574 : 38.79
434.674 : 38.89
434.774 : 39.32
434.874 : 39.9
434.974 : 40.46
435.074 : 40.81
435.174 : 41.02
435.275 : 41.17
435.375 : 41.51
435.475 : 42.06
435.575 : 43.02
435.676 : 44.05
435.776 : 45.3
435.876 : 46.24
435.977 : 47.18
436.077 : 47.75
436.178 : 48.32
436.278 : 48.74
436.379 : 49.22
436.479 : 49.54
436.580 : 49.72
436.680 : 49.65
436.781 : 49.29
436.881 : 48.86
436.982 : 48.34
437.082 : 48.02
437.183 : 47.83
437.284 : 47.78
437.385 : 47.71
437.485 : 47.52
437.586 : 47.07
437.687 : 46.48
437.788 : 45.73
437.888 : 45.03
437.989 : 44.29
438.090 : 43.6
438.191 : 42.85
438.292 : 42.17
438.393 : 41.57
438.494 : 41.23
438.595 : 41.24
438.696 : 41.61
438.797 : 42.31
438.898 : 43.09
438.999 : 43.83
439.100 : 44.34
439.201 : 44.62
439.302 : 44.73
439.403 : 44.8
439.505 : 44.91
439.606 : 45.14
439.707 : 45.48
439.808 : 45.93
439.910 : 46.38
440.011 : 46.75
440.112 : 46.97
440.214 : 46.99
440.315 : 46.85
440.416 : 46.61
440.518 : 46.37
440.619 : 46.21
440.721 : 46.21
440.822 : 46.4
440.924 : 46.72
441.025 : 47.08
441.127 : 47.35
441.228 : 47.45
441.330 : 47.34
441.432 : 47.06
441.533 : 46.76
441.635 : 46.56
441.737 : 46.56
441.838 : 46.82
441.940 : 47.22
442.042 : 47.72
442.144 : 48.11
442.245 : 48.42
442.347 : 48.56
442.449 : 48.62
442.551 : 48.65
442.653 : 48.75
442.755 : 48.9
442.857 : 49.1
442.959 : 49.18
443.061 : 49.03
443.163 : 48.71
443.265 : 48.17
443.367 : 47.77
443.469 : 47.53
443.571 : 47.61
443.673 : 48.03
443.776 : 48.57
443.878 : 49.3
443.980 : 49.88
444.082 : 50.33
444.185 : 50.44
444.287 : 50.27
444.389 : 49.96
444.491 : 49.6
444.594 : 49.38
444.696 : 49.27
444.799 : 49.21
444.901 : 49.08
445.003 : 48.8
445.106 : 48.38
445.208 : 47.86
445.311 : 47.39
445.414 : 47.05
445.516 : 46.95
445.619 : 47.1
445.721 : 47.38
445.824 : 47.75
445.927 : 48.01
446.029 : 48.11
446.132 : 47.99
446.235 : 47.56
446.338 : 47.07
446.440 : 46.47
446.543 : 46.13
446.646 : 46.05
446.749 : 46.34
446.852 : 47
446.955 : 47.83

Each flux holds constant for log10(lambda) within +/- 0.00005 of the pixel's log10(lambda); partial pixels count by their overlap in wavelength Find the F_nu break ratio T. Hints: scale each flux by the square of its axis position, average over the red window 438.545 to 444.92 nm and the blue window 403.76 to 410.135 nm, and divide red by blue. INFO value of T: 1.4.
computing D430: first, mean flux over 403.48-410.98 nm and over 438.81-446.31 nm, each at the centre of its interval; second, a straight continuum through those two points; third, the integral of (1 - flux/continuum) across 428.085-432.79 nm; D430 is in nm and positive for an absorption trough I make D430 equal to 0.76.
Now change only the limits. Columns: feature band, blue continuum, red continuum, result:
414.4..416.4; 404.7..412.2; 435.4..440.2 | 0.160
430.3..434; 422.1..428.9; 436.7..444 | 0.299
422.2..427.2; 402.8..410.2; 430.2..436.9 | 0.019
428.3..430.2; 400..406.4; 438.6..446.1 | 0.329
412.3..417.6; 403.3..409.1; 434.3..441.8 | 0.348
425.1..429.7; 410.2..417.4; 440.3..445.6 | 0.373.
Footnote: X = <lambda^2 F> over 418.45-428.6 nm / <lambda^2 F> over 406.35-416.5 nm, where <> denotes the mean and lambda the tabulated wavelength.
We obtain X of 1.1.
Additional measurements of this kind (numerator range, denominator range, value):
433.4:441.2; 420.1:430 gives 1.18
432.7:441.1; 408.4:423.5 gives 1.25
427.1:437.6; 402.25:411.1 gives 1.16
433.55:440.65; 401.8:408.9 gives 1.29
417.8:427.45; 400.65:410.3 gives 1.09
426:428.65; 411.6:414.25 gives 1.06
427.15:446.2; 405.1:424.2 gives 1.23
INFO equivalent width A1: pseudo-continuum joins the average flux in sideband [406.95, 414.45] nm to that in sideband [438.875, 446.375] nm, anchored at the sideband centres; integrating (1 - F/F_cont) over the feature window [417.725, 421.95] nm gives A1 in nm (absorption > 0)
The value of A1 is 0.25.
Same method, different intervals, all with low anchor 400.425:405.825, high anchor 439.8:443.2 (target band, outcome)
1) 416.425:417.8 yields 0.17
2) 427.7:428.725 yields 0.09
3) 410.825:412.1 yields 0.05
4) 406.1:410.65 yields 0.24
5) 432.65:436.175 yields 0.27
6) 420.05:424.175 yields 0.38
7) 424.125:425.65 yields 0.08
